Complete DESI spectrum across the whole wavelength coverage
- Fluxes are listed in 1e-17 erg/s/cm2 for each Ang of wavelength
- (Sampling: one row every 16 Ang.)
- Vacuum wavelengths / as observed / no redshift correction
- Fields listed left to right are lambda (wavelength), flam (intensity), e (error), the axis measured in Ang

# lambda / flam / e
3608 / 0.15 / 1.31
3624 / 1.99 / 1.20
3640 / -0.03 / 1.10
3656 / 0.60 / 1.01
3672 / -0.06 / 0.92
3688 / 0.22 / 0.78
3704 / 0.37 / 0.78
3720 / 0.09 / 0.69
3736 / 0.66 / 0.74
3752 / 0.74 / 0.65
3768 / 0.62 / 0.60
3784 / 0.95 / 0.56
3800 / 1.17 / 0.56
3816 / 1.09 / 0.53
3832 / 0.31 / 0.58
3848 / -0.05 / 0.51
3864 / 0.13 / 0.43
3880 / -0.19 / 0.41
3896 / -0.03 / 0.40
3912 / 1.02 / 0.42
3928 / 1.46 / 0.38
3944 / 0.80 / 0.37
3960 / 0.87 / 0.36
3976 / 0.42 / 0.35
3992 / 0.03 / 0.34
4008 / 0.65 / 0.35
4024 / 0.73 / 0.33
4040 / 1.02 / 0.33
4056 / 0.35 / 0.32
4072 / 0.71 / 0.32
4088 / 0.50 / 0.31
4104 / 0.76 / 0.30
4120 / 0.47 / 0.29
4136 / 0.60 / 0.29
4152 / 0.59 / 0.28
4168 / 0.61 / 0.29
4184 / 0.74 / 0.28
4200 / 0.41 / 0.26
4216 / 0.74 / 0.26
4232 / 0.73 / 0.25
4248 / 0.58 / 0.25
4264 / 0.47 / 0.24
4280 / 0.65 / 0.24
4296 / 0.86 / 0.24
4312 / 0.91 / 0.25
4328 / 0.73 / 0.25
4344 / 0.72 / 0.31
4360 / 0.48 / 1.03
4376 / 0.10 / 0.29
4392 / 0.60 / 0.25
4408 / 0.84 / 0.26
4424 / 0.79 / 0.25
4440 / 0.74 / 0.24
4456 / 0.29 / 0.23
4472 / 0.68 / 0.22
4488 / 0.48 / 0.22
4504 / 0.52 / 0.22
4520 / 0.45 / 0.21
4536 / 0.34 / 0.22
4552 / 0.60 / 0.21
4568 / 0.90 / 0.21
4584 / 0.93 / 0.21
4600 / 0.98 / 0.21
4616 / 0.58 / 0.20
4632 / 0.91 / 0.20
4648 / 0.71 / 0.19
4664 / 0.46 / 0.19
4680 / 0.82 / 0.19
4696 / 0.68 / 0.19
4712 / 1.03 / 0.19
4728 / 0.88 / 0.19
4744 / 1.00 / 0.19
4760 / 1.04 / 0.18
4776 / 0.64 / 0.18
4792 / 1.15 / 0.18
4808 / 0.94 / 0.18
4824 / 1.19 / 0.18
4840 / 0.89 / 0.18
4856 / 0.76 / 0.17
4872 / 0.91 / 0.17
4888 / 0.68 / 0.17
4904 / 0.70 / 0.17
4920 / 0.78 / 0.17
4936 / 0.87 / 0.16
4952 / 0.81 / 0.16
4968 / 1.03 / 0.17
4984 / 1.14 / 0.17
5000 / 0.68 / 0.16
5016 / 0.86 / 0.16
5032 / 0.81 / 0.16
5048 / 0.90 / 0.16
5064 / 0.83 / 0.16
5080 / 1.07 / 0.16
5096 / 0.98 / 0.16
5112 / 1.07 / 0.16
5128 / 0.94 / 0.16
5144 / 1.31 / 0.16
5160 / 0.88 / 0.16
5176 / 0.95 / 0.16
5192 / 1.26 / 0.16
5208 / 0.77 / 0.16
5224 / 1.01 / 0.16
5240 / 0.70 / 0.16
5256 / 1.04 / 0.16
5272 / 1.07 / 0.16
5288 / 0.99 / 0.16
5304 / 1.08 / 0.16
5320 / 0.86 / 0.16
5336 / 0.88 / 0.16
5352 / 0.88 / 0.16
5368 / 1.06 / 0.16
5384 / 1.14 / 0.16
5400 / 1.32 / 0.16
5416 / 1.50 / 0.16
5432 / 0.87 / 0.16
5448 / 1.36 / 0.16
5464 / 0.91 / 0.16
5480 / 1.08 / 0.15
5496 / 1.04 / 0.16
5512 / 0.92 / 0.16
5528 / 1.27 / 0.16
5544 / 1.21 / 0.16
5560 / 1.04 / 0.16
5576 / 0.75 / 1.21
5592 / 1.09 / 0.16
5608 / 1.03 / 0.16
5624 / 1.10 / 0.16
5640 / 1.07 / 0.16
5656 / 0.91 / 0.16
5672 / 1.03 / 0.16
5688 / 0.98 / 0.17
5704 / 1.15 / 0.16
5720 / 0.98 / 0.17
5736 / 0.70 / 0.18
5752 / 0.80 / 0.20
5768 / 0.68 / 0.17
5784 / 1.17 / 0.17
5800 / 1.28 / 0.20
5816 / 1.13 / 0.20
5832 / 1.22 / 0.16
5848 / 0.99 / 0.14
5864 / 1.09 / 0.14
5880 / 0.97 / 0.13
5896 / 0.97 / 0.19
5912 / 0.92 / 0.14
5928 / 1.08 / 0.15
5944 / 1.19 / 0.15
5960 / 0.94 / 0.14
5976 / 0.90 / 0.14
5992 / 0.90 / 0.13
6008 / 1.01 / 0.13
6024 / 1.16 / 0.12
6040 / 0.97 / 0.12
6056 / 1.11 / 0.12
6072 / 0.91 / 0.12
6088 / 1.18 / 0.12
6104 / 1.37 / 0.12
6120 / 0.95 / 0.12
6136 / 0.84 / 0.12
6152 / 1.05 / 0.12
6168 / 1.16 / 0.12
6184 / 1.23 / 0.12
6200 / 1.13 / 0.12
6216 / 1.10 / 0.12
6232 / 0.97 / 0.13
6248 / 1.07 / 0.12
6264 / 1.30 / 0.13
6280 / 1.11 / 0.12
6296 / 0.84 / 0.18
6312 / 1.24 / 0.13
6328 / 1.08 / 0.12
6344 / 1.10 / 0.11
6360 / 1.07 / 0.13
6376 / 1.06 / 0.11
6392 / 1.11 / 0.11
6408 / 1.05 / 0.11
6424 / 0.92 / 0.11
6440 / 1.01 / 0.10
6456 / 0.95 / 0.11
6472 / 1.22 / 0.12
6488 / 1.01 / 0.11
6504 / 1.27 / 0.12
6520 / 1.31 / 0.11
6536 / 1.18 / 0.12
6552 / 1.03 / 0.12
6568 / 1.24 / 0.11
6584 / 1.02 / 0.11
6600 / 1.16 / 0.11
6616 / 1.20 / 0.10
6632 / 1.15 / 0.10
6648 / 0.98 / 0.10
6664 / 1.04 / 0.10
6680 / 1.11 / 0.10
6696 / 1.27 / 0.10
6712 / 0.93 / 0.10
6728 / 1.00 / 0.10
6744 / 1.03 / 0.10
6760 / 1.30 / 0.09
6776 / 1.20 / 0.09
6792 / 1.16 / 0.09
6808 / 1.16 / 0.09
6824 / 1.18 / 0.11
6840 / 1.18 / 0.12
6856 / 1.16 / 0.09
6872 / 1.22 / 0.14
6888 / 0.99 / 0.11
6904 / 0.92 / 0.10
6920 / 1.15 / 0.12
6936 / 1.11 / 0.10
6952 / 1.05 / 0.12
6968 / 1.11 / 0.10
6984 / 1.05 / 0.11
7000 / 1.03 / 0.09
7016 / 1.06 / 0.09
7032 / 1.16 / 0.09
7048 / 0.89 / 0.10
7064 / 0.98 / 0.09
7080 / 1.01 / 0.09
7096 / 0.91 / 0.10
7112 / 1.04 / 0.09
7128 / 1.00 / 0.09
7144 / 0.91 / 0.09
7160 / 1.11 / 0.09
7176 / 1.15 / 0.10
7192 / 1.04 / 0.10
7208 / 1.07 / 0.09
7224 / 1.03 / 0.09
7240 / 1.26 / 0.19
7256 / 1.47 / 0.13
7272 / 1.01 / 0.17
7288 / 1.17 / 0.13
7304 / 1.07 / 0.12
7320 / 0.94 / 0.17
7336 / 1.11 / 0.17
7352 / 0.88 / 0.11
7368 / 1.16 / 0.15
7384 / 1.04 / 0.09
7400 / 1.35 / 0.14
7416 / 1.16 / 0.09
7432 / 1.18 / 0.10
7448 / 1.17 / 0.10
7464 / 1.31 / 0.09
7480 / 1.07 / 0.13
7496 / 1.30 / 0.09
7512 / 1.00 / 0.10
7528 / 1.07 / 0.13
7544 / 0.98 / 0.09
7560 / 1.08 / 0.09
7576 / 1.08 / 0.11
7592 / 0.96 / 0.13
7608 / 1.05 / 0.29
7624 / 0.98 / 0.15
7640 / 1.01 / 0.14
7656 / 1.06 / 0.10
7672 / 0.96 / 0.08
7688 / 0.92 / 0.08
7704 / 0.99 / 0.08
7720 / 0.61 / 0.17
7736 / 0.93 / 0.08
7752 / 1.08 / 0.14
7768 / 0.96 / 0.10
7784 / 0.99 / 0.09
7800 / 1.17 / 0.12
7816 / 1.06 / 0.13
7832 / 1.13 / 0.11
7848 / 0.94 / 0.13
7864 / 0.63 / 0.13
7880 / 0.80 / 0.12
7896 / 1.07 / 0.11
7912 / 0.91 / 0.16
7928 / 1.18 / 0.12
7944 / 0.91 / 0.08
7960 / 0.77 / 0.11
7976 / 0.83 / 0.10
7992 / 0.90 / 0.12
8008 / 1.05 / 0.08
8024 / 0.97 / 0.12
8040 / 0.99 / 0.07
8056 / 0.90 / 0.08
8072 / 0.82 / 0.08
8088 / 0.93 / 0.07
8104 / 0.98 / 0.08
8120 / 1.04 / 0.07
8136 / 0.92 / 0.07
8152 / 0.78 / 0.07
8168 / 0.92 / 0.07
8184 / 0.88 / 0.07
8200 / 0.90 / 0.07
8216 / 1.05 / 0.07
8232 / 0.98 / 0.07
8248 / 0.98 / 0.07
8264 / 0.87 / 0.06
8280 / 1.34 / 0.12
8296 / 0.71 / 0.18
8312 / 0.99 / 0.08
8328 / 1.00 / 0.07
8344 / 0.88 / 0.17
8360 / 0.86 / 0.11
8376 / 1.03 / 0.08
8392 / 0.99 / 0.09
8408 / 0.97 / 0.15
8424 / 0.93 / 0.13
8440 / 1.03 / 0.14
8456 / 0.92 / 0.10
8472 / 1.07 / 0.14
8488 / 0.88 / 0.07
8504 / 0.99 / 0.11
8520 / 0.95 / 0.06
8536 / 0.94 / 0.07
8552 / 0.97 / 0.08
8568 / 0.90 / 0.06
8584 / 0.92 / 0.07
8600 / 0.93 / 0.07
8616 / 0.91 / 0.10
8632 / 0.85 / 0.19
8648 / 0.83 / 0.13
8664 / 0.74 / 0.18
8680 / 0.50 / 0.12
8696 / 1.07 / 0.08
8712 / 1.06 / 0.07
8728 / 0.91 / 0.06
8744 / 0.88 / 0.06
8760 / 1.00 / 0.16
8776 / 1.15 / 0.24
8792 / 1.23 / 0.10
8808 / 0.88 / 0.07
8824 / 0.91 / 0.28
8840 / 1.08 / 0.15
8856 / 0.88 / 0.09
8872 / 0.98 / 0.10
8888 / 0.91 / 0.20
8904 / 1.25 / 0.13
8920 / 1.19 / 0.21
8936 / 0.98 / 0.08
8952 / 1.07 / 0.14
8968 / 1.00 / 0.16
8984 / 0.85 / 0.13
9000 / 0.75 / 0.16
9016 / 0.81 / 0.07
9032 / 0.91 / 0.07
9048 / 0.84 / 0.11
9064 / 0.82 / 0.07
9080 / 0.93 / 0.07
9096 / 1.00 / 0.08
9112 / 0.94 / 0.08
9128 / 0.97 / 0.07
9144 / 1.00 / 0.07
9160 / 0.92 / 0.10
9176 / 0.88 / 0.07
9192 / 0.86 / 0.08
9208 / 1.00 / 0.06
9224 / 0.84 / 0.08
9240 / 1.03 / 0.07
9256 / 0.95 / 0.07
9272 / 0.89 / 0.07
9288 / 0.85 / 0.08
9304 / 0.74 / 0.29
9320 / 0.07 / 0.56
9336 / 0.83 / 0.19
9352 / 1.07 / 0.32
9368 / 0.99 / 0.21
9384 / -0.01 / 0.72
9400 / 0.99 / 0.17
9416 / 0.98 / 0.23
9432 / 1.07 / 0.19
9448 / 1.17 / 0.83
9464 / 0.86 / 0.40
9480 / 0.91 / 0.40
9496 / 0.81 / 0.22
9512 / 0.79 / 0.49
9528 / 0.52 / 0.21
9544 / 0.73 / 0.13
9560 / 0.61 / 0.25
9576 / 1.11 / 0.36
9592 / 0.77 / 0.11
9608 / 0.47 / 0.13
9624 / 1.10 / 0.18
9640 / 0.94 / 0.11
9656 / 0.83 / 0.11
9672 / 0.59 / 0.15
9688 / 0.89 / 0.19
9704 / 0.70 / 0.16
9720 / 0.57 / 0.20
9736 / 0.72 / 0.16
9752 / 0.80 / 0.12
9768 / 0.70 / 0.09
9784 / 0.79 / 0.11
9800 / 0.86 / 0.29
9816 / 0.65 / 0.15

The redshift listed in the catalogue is 0.138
